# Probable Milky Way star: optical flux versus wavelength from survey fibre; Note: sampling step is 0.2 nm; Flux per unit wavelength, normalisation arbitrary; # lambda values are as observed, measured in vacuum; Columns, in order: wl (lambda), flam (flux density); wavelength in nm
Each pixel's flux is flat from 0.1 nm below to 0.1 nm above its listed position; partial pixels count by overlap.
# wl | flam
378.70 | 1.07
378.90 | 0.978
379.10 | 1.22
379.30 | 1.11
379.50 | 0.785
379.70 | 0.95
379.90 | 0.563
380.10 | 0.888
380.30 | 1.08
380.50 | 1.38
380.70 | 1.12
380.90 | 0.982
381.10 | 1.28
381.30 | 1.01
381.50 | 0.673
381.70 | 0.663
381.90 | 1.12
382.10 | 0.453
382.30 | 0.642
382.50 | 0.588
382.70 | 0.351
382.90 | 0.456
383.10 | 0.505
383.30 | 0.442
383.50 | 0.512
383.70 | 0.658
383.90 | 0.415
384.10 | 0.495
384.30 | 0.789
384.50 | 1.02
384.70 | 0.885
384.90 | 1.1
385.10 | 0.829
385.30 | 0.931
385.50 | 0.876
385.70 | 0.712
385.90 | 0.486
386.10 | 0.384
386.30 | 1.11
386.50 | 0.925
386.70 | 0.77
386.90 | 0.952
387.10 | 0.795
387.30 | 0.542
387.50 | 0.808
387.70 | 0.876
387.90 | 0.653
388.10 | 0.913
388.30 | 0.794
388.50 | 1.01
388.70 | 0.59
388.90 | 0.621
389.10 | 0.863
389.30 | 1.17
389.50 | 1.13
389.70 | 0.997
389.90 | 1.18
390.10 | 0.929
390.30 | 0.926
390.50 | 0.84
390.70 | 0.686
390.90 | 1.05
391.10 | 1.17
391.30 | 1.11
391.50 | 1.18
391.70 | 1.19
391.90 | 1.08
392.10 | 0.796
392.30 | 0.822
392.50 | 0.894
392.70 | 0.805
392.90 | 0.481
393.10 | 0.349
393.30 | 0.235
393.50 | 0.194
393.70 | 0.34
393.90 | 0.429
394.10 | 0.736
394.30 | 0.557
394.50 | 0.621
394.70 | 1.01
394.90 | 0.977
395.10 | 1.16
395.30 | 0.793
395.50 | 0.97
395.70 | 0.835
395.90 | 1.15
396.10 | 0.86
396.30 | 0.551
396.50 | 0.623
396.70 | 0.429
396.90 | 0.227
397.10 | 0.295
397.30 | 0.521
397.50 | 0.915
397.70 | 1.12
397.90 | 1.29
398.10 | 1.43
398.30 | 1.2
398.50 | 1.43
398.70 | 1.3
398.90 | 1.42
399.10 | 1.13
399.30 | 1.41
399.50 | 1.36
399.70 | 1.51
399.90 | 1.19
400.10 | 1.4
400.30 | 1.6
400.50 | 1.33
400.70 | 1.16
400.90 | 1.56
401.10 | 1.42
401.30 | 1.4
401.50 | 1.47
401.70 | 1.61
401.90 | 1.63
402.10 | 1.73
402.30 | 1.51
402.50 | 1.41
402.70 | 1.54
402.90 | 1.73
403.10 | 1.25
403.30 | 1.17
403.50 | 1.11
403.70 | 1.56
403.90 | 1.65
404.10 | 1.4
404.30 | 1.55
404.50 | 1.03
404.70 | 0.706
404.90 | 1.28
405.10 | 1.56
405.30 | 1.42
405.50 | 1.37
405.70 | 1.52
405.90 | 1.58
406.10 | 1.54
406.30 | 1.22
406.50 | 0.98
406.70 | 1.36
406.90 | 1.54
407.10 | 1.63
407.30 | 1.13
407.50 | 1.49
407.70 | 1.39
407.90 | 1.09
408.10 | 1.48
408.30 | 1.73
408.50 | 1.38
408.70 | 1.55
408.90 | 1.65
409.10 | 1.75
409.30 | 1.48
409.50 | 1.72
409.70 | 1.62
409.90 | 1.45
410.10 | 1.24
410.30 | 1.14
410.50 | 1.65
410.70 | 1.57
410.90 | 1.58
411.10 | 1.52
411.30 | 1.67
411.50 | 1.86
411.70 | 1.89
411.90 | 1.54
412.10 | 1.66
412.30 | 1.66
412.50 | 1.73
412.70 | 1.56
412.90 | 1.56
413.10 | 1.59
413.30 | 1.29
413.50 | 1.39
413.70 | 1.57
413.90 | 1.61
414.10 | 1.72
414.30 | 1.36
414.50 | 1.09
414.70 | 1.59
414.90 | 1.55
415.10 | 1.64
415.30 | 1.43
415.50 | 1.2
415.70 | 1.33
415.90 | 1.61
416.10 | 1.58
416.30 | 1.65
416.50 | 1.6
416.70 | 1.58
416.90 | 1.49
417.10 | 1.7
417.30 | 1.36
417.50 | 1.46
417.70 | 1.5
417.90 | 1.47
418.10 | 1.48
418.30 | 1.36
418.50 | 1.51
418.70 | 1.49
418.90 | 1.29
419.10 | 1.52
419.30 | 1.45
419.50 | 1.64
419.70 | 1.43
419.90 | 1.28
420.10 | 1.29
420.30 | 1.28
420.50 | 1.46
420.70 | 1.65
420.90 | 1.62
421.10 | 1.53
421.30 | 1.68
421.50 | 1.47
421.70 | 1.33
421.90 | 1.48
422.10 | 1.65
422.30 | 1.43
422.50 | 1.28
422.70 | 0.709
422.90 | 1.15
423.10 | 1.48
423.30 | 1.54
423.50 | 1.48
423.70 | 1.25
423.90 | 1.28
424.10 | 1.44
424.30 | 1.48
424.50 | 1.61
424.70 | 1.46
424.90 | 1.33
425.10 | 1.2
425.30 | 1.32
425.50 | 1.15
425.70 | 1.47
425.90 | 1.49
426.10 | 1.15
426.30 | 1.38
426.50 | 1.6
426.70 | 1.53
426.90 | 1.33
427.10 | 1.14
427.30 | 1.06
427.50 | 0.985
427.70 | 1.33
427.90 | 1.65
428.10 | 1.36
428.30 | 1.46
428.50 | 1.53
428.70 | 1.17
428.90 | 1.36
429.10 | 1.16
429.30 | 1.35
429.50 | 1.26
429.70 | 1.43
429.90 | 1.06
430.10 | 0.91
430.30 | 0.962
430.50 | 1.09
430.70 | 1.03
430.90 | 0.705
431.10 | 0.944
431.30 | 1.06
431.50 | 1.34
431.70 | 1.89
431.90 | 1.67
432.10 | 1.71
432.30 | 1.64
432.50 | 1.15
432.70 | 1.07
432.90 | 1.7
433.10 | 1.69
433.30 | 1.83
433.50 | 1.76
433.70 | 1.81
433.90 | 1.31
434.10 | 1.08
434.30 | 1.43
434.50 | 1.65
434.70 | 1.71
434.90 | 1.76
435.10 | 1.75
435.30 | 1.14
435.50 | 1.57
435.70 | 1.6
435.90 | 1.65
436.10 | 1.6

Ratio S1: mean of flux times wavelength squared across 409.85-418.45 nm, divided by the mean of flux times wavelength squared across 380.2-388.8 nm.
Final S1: 2.3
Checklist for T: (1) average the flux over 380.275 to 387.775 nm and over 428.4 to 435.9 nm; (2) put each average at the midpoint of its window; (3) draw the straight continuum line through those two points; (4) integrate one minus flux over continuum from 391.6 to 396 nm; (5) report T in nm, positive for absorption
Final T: 0.76 nm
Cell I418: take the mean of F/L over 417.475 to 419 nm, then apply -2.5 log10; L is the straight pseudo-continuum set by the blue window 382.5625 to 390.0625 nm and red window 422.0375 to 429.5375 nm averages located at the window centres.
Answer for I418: -0.17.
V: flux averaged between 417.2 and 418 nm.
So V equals 1.45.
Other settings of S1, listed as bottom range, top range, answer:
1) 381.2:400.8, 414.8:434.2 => 1.91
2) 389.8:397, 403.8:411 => 1.96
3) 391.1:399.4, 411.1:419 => 1.97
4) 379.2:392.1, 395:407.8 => 1.61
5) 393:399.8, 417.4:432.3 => 1.80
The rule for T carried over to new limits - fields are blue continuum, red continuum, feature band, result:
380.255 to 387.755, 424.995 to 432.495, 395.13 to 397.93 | 0.51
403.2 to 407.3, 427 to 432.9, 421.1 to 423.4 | -0.17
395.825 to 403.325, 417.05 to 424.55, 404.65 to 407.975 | -0.17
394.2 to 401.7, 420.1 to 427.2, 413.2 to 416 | -0.38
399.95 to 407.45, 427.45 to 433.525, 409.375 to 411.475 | -0.21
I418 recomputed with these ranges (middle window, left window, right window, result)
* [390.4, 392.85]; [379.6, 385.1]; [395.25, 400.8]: -0.020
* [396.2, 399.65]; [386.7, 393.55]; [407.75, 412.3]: 0.153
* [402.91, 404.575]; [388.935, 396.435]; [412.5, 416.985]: -0.167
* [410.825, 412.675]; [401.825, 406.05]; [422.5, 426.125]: -0.207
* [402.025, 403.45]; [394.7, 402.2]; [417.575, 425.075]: -0.216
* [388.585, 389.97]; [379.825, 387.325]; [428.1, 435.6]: -0.101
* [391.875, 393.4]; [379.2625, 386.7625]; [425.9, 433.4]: 0.323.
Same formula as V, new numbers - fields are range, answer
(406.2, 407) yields 1.28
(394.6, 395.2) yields 1.05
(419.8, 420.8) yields 1.39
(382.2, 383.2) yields 0.508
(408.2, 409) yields 1.58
